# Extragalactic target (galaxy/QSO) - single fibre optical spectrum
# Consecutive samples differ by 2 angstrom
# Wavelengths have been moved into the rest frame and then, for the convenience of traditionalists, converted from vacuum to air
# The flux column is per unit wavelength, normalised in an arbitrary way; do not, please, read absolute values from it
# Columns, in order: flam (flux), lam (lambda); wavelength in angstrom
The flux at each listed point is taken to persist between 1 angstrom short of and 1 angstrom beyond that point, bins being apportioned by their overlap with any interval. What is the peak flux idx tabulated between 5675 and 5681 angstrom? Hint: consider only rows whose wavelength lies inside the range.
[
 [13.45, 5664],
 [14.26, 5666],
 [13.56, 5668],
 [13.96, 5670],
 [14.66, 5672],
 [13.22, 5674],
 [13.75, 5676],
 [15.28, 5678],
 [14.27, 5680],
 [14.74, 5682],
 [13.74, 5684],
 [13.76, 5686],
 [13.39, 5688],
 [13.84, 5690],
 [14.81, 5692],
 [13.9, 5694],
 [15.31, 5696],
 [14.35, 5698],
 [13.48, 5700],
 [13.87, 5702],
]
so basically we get 15.28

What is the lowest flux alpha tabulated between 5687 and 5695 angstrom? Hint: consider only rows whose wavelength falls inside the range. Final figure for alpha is 13.39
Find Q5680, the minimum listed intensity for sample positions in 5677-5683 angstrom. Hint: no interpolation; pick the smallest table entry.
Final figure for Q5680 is 14.27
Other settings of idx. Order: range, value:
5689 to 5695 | 14.81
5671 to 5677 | 14.66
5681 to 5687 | 14.74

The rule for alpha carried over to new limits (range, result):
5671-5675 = 13.22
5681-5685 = 13.74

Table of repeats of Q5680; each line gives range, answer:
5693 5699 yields 13.9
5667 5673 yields 13.56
